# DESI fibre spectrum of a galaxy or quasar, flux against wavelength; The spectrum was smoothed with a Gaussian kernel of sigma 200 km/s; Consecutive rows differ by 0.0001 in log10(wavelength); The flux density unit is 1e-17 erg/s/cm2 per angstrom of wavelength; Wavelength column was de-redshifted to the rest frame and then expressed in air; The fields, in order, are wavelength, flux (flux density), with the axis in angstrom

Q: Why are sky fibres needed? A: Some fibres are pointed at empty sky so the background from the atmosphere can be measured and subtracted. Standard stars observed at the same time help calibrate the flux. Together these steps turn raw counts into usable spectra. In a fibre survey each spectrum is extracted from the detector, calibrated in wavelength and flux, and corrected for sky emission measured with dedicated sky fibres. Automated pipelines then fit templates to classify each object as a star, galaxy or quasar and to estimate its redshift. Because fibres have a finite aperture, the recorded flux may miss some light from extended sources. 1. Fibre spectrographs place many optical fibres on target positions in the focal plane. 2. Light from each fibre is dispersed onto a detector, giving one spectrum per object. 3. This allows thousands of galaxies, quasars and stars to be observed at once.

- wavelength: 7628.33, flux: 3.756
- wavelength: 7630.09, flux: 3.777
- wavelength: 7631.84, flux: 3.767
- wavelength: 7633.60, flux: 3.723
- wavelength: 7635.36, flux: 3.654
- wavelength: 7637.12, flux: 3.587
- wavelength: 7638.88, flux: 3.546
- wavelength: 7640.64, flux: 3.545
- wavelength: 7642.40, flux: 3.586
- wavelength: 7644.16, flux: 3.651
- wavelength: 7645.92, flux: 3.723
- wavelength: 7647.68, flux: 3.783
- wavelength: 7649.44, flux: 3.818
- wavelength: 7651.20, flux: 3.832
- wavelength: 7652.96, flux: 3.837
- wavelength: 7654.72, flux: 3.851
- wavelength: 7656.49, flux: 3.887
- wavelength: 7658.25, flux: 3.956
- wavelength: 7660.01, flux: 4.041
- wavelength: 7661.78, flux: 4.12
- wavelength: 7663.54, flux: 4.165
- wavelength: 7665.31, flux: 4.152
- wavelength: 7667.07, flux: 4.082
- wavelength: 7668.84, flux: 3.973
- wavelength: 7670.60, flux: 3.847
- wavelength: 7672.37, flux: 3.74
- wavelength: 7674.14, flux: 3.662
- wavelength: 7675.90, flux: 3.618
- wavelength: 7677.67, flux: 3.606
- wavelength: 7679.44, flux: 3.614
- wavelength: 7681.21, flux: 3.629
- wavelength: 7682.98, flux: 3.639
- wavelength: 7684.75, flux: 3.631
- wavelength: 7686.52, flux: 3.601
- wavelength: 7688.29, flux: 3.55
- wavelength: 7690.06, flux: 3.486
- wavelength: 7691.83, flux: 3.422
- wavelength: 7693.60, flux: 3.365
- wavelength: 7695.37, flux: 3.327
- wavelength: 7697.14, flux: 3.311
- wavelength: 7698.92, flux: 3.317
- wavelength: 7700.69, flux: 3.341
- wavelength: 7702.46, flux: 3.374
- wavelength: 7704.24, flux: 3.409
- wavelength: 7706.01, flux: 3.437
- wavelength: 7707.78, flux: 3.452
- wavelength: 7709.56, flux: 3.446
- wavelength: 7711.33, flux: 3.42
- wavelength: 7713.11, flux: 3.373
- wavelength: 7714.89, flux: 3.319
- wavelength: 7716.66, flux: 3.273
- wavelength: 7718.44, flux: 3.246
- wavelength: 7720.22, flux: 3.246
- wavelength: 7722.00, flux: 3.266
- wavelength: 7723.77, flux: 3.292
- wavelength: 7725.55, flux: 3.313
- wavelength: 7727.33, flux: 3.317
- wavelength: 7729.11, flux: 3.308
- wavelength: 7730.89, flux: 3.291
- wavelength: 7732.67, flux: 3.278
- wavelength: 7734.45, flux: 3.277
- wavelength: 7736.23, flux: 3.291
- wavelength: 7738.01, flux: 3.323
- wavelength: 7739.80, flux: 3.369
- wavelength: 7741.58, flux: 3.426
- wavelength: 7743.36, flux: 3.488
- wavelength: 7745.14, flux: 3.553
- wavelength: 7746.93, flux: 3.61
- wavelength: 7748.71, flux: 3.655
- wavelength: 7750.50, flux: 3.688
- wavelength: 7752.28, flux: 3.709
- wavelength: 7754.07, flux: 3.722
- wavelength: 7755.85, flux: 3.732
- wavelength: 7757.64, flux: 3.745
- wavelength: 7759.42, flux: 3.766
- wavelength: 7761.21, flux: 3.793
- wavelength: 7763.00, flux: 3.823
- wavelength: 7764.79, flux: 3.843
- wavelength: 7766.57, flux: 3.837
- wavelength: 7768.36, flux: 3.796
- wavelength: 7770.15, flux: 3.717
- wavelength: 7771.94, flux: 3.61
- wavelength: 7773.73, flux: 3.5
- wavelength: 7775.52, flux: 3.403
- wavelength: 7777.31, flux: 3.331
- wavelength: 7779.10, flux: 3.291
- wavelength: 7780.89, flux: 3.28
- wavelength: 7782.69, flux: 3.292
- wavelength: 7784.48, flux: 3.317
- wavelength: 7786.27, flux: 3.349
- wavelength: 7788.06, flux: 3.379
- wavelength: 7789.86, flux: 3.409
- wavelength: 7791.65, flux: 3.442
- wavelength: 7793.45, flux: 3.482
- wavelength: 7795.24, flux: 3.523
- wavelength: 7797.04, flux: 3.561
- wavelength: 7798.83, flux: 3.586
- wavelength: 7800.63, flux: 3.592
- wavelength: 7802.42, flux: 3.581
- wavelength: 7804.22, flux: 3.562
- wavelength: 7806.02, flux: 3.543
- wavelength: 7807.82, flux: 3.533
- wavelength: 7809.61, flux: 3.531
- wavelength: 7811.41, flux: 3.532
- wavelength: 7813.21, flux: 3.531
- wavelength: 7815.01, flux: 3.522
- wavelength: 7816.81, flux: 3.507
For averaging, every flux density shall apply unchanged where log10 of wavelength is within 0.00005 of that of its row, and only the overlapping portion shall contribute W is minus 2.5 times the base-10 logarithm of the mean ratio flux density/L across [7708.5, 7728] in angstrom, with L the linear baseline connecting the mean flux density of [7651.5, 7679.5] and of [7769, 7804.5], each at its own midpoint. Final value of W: 0.12 mag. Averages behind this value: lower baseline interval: 3.89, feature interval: 3.32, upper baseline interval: 3.46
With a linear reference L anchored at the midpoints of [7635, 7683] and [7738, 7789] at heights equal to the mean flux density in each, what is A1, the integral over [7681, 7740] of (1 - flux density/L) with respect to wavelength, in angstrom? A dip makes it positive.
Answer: 4.89 angstrom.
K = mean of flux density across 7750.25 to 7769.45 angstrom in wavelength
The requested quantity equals 3.77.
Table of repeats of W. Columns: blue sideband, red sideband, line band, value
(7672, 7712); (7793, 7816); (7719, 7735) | 0.07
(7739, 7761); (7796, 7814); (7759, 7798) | 0.02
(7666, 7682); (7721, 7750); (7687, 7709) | 0.06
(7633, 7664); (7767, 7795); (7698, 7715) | 0.08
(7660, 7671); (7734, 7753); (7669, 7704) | 0.11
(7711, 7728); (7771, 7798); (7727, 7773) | -0.07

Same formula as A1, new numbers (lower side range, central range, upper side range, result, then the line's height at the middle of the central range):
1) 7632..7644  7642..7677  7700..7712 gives -3.1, 3.55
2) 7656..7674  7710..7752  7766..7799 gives 3.6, 3.7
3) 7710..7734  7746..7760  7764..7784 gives -1.1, 3.44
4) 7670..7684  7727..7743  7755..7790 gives 1.2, 3.6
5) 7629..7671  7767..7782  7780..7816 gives 0.1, 3.53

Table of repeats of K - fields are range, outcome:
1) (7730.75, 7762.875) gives 3.55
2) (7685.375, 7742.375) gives 3.36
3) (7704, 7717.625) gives 3.39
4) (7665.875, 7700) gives 3.6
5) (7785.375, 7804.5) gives 3.49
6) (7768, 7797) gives 3.44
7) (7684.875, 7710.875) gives 3.42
